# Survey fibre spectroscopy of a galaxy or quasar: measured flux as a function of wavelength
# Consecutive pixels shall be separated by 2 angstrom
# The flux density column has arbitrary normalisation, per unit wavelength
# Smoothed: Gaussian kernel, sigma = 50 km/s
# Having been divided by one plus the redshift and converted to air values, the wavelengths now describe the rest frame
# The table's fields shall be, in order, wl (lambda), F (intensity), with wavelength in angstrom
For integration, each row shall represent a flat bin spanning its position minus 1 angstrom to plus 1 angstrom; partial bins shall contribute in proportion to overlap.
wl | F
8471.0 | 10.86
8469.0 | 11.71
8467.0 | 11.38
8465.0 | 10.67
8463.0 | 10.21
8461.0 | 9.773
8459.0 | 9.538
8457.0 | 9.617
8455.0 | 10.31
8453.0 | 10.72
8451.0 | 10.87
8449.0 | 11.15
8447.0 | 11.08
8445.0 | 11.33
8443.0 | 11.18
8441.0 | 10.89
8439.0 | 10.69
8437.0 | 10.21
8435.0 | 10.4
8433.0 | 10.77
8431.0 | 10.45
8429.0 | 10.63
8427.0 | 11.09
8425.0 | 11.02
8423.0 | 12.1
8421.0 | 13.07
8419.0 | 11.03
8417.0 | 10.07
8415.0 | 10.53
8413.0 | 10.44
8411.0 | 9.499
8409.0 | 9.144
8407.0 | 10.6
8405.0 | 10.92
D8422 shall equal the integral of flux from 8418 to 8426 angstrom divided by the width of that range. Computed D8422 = 11.8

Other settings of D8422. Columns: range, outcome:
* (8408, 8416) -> 9.9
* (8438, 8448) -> 11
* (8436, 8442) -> 10.6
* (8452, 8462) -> 9.99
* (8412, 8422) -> 11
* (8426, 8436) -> 10.7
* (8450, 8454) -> 10.8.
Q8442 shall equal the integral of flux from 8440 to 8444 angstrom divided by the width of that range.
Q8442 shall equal 11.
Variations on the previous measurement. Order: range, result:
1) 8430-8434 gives 10.6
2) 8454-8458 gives 9.96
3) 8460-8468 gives 10.5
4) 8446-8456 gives 10.8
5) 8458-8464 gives 9.84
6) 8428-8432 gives 10.5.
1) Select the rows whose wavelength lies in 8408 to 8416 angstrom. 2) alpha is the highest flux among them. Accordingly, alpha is 10.53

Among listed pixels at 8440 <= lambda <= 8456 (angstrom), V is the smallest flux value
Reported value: 10.31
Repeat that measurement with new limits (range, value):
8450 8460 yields 9.538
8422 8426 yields 11.02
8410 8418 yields 9.499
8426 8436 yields 10.4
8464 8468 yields 10.67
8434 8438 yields 10.21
